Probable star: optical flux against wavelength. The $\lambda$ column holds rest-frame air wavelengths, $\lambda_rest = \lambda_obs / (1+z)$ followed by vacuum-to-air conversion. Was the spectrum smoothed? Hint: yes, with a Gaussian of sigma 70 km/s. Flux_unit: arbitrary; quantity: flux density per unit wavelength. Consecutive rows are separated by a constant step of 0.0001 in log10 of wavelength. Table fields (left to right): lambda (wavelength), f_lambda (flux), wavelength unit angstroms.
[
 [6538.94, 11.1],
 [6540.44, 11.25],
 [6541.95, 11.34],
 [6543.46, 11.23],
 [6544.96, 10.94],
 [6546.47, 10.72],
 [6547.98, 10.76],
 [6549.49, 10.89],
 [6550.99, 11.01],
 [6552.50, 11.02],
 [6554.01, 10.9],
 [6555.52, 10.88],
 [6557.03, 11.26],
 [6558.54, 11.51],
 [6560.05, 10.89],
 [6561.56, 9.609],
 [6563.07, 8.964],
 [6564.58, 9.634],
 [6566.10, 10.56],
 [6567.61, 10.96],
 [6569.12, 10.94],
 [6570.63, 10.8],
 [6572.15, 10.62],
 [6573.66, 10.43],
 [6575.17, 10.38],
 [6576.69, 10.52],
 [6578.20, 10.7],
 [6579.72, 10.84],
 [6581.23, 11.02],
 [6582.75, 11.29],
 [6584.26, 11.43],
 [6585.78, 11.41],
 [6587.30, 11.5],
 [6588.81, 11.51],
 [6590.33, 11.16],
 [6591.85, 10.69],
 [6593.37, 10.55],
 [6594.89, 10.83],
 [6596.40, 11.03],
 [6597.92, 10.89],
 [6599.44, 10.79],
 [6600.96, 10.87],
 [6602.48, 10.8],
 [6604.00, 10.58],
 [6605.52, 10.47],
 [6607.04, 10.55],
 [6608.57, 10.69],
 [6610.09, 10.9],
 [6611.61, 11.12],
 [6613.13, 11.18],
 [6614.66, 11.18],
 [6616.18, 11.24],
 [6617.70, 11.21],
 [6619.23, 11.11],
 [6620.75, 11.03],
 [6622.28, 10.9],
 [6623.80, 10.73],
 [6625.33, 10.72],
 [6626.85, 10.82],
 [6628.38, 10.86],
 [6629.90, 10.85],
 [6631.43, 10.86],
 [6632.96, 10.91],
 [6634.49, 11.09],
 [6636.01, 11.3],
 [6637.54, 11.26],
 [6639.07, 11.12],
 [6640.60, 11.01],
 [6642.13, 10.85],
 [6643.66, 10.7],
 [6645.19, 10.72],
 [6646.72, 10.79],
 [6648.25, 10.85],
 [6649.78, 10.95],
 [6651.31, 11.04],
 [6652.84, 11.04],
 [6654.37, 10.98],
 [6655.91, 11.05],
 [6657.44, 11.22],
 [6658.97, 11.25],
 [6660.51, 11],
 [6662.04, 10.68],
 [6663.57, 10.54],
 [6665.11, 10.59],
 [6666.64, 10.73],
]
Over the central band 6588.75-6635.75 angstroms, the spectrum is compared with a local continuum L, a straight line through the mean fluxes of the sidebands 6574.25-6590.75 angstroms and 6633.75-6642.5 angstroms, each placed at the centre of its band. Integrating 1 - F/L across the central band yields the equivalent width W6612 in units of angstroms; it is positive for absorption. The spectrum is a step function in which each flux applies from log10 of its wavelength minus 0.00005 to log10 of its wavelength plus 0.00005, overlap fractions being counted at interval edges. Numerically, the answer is 0.8 angstroms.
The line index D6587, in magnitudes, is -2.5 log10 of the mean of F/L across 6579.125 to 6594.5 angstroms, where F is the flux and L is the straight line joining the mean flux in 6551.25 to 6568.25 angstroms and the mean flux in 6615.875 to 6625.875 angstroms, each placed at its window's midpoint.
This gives -0.04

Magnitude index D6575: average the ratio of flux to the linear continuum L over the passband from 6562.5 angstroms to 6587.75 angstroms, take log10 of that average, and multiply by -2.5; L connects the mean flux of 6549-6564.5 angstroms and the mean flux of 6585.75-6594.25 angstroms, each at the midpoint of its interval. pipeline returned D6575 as 0.02 mag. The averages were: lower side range 10.6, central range 10.7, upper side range 11.1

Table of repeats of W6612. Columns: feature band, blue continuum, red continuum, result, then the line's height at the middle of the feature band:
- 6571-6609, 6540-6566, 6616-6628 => 0.0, 10.9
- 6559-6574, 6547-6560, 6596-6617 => 0.8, 11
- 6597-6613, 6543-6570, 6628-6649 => 0.1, 10.8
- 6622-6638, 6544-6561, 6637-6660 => 0.1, 11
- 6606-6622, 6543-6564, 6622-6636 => -0.2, 10.9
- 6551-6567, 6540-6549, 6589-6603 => 0.6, 11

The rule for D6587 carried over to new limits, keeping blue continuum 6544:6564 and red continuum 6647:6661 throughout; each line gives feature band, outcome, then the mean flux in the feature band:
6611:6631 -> -0.01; 11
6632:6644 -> -0.01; 11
